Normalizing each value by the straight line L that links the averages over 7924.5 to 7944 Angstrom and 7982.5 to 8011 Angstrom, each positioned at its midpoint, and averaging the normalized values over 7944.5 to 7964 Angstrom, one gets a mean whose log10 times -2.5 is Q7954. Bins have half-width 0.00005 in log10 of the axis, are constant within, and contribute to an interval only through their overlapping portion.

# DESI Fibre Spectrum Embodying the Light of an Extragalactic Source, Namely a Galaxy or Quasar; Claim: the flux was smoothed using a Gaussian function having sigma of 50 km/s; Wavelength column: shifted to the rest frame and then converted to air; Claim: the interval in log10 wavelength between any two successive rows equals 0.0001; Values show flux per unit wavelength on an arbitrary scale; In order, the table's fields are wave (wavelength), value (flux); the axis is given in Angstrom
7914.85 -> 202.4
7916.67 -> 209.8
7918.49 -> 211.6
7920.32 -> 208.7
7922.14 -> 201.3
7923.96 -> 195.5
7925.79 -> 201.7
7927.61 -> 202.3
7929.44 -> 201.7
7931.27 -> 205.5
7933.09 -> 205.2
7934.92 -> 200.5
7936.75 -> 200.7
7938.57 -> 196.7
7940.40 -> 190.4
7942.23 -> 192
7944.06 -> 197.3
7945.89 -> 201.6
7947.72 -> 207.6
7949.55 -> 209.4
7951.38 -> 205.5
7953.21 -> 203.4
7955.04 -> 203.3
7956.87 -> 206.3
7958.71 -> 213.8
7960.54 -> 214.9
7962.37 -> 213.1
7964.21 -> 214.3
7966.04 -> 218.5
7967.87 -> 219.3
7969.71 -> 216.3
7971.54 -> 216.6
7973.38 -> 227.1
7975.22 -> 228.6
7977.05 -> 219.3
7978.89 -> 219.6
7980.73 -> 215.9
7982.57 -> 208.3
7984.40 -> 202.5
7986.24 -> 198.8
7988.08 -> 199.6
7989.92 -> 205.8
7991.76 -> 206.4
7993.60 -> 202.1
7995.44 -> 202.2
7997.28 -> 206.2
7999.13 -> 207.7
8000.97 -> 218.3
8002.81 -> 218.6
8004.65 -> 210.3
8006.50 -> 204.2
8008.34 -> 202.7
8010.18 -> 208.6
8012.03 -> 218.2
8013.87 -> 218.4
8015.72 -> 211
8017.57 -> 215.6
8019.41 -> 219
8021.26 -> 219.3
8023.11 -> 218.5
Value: -0.03 mag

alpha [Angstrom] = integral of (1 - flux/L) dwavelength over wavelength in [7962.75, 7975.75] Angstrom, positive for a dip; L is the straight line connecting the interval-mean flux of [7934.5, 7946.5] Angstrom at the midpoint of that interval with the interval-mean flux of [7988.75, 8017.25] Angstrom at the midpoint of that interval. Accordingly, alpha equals -1.09 Angstrom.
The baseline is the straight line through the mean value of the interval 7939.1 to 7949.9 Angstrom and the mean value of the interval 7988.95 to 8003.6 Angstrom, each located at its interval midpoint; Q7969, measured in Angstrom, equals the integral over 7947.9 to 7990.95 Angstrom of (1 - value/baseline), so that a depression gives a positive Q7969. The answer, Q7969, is -1.83 Angstrom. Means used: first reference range 199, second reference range 208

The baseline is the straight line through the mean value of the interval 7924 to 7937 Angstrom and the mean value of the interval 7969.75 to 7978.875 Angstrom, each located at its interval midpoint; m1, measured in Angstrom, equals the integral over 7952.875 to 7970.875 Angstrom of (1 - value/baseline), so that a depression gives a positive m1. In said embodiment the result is 0.3 Angstrom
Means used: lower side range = 202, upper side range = 222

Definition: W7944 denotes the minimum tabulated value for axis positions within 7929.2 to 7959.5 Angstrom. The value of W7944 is 190.4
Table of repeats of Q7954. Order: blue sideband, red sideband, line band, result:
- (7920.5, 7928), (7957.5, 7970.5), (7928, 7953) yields 0.03 mag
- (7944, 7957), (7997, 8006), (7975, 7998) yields 0.01 mag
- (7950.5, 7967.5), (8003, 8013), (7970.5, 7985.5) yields -0.03 mag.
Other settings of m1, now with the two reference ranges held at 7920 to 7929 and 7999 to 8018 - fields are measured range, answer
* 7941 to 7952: 0.14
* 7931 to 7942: 0.22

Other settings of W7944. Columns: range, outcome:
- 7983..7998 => 198.8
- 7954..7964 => 203.3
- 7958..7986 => 202.5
